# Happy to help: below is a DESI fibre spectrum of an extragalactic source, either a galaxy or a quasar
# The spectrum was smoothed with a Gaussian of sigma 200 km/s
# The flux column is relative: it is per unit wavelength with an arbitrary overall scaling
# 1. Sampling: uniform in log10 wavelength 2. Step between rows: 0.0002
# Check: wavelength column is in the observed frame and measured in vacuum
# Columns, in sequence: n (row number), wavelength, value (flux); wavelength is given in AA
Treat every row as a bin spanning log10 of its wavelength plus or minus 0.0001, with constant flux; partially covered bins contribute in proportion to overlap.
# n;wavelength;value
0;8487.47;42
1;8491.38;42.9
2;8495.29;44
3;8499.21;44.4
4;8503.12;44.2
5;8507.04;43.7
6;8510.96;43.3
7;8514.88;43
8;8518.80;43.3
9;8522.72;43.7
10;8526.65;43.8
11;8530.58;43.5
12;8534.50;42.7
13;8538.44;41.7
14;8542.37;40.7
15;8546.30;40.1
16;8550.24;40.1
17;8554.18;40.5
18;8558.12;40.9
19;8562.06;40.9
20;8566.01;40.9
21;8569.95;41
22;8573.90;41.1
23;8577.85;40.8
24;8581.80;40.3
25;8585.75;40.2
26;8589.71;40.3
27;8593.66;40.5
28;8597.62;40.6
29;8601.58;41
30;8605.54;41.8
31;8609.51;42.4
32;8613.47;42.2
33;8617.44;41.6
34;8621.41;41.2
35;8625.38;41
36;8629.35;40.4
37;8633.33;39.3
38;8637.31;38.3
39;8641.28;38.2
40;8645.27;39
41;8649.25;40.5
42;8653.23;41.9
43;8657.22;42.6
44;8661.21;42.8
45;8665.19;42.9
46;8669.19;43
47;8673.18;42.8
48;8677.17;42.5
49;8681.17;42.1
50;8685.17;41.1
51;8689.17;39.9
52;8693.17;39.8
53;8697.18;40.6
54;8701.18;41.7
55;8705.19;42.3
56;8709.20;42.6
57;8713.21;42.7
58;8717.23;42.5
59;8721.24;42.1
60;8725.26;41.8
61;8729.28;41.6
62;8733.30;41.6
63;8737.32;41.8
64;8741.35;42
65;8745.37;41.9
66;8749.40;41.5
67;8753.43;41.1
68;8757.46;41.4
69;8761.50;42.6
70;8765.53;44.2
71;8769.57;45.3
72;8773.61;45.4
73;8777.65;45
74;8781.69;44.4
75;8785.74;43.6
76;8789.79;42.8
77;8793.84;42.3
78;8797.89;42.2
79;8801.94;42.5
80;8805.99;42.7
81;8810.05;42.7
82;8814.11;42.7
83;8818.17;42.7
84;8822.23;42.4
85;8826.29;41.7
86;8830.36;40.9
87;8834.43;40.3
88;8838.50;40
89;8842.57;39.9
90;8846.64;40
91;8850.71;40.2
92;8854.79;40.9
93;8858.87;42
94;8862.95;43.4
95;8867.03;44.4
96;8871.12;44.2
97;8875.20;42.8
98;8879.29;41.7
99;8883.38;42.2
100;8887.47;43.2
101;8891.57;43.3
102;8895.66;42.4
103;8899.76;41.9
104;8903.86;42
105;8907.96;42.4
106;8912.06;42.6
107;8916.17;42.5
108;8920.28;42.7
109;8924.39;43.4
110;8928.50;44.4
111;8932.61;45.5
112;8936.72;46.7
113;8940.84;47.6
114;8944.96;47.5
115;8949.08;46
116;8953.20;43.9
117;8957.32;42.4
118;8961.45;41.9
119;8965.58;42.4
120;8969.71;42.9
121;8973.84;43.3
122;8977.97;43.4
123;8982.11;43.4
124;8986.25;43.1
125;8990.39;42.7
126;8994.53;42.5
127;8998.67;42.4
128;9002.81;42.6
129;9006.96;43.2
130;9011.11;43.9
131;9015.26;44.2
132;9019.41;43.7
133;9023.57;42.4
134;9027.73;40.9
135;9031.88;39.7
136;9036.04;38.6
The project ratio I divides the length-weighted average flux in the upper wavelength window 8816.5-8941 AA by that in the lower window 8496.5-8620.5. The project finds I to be 1.0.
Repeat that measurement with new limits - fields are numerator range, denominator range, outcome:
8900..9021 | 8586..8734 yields 1.06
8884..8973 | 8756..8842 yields 1.02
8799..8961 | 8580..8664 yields 1.05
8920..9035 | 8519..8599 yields 1.05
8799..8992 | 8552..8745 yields 1.04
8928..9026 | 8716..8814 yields 1.03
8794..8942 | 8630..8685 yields 1.03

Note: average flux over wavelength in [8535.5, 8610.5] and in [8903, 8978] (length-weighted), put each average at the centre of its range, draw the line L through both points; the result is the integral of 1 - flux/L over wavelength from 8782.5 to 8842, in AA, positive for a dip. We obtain 1.0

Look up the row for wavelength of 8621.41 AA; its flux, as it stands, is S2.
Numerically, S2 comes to 41.2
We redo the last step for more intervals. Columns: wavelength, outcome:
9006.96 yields 43.2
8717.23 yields 42.5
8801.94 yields 42.5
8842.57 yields 39.9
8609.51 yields 42.4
